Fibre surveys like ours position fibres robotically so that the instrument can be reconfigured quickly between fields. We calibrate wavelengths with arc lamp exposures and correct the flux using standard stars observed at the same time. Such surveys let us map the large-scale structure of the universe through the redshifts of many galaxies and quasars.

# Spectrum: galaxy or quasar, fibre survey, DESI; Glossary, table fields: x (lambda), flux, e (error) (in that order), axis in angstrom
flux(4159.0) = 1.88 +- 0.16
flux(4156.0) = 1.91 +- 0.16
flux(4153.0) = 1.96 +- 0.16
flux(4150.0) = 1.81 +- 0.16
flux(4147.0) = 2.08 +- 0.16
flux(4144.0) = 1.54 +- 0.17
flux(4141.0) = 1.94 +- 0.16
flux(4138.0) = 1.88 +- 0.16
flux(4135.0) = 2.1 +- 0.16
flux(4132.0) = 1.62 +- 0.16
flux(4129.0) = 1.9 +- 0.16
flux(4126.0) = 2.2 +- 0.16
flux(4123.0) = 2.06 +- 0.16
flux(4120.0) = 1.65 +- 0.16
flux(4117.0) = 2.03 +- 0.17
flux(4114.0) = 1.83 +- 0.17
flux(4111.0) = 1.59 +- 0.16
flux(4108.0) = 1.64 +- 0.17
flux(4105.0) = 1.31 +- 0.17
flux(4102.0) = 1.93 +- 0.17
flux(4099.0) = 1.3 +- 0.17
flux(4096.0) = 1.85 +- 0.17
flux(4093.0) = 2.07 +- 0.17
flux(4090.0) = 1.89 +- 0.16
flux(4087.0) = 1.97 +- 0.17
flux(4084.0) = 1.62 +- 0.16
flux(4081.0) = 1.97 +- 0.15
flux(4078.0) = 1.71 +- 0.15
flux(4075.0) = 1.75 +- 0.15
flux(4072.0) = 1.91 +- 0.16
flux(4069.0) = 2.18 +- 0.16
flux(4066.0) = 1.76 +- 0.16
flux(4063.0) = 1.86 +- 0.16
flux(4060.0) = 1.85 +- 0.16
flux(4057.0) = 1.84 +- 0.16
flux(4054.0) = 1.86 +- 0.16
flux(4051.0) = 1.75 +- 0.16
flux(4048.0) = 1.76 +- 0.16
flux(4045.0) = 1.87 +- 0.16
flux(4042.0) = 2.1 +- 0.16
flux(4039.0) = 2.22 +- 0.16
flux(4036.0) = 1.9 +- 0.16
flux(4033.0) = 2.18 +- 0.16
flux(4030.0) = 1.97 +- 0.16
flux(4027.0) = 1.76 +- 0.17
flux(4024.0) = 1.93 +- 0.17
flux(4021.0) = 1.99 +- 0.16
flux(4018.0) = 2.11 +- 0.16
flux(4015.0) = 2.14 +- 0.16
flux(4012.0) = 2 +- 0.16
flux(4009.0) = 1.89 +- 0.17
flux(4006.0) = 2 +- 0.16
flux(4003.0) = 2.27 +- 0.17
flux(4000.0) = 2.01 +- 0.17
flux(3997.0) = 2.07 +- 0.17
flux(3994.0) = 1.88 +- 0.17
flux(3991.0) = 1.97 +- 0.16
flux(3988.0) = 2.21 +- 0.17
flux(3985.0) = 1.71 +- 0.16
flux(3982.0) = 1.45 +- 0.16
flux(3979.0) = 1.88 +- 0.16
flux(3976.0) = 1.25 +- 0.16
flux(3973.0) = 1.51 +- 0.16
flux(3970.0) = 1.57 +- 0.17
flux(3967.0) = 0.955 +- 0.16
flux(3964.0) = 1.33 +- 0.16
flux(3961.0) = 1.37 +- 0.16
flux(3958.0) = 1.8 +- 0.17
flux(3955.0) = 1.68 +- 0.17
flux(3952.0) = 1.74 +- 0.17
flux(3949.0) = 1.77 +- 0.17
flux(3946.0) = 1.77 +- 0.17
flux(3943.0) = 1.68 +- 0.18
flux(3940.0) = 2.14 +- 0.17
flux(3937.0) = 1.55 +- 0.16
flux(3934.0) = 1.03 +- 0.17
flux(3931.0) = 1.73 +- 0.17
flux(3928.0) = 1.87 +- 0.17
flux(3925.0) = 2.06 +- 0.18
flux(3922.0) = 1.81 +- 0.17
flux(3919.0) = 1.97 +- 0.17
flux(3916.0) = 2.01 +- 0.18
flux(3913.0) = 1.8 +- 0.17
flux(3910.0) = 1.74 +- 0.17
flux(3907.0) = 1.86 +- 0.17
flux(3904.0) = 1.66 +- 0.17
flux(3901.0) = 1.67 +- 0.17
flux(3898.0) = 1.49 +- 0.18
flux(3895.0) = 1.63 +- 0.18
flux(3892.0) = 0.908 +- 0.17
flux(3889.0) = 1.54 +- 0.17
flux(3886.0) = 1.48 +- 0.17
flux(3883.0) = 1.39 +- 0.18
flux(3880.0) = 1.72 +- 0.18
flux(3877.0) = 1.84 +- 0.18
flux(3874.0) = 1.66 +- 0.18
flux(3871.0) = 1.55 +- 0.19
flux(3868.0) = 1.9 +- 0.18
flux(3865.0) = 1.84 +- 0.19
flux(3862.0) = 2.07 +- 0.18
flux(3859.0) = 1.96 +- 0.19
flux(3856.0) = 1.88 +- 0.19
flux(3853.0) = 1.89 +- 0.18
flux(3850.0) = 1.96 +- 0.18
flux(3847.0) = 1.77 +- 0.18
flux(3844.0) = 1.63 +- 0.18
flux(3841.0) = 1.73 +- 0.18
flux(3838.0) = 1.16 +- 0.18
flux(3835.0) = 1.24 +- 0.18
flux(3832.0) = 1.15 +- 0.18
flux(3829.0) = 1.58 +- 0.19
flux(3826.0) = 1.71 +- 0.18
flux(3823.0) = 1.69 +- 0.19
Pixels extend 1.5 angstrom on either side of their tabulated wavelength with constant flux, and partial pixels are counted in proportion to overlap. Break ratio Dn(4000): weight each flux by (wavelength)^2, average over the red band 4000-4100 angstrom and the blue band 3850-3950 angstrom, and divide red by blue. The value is 1.20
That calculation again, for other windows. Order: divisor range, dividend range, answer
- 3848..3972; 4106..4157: 1.23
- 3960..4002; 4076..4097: 1.18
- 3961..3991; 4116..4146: 1.31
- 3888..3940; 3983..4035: 1.25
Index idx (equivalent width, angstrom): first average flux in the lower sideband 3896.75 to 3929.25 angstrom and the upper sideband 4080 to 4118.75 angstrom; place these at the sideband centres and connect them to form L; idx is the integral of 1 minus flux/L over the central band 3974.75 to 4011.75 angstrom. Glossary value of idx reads -2.01 angstrom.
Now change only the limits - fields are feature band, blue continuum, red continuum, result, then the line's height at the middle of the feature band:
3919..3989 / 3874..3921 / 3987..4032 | 6.8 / 1.83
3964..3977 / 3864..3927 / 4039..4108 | 3.2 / 1.75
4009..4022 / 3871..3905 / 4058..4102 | -2.3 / 1.74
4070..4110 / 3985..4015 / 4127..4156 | 3.4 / 1.93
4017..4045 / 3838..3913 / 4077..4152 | -3.7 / 1.78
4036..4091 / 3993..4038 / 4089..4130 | 0.6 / 1.9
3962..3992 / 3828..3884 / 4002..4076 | 4.7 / 1.86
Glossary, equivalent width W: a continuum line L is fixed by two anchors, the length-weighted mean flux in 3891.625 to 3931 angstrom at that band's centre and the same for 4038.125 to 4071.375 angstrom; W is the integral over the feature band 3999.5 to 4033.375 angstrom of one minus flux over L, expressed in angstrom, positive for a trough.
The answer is -2.7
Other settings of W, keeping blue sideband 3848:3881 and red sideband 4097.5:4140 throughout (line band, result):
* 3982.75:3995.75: -0.7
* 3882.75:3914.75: 4.6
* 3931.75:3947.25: 1.6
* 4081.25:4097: -0.8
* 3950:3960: 0.6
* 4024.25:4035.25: -0.9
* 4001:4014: -1.6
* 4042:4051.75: -0.2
